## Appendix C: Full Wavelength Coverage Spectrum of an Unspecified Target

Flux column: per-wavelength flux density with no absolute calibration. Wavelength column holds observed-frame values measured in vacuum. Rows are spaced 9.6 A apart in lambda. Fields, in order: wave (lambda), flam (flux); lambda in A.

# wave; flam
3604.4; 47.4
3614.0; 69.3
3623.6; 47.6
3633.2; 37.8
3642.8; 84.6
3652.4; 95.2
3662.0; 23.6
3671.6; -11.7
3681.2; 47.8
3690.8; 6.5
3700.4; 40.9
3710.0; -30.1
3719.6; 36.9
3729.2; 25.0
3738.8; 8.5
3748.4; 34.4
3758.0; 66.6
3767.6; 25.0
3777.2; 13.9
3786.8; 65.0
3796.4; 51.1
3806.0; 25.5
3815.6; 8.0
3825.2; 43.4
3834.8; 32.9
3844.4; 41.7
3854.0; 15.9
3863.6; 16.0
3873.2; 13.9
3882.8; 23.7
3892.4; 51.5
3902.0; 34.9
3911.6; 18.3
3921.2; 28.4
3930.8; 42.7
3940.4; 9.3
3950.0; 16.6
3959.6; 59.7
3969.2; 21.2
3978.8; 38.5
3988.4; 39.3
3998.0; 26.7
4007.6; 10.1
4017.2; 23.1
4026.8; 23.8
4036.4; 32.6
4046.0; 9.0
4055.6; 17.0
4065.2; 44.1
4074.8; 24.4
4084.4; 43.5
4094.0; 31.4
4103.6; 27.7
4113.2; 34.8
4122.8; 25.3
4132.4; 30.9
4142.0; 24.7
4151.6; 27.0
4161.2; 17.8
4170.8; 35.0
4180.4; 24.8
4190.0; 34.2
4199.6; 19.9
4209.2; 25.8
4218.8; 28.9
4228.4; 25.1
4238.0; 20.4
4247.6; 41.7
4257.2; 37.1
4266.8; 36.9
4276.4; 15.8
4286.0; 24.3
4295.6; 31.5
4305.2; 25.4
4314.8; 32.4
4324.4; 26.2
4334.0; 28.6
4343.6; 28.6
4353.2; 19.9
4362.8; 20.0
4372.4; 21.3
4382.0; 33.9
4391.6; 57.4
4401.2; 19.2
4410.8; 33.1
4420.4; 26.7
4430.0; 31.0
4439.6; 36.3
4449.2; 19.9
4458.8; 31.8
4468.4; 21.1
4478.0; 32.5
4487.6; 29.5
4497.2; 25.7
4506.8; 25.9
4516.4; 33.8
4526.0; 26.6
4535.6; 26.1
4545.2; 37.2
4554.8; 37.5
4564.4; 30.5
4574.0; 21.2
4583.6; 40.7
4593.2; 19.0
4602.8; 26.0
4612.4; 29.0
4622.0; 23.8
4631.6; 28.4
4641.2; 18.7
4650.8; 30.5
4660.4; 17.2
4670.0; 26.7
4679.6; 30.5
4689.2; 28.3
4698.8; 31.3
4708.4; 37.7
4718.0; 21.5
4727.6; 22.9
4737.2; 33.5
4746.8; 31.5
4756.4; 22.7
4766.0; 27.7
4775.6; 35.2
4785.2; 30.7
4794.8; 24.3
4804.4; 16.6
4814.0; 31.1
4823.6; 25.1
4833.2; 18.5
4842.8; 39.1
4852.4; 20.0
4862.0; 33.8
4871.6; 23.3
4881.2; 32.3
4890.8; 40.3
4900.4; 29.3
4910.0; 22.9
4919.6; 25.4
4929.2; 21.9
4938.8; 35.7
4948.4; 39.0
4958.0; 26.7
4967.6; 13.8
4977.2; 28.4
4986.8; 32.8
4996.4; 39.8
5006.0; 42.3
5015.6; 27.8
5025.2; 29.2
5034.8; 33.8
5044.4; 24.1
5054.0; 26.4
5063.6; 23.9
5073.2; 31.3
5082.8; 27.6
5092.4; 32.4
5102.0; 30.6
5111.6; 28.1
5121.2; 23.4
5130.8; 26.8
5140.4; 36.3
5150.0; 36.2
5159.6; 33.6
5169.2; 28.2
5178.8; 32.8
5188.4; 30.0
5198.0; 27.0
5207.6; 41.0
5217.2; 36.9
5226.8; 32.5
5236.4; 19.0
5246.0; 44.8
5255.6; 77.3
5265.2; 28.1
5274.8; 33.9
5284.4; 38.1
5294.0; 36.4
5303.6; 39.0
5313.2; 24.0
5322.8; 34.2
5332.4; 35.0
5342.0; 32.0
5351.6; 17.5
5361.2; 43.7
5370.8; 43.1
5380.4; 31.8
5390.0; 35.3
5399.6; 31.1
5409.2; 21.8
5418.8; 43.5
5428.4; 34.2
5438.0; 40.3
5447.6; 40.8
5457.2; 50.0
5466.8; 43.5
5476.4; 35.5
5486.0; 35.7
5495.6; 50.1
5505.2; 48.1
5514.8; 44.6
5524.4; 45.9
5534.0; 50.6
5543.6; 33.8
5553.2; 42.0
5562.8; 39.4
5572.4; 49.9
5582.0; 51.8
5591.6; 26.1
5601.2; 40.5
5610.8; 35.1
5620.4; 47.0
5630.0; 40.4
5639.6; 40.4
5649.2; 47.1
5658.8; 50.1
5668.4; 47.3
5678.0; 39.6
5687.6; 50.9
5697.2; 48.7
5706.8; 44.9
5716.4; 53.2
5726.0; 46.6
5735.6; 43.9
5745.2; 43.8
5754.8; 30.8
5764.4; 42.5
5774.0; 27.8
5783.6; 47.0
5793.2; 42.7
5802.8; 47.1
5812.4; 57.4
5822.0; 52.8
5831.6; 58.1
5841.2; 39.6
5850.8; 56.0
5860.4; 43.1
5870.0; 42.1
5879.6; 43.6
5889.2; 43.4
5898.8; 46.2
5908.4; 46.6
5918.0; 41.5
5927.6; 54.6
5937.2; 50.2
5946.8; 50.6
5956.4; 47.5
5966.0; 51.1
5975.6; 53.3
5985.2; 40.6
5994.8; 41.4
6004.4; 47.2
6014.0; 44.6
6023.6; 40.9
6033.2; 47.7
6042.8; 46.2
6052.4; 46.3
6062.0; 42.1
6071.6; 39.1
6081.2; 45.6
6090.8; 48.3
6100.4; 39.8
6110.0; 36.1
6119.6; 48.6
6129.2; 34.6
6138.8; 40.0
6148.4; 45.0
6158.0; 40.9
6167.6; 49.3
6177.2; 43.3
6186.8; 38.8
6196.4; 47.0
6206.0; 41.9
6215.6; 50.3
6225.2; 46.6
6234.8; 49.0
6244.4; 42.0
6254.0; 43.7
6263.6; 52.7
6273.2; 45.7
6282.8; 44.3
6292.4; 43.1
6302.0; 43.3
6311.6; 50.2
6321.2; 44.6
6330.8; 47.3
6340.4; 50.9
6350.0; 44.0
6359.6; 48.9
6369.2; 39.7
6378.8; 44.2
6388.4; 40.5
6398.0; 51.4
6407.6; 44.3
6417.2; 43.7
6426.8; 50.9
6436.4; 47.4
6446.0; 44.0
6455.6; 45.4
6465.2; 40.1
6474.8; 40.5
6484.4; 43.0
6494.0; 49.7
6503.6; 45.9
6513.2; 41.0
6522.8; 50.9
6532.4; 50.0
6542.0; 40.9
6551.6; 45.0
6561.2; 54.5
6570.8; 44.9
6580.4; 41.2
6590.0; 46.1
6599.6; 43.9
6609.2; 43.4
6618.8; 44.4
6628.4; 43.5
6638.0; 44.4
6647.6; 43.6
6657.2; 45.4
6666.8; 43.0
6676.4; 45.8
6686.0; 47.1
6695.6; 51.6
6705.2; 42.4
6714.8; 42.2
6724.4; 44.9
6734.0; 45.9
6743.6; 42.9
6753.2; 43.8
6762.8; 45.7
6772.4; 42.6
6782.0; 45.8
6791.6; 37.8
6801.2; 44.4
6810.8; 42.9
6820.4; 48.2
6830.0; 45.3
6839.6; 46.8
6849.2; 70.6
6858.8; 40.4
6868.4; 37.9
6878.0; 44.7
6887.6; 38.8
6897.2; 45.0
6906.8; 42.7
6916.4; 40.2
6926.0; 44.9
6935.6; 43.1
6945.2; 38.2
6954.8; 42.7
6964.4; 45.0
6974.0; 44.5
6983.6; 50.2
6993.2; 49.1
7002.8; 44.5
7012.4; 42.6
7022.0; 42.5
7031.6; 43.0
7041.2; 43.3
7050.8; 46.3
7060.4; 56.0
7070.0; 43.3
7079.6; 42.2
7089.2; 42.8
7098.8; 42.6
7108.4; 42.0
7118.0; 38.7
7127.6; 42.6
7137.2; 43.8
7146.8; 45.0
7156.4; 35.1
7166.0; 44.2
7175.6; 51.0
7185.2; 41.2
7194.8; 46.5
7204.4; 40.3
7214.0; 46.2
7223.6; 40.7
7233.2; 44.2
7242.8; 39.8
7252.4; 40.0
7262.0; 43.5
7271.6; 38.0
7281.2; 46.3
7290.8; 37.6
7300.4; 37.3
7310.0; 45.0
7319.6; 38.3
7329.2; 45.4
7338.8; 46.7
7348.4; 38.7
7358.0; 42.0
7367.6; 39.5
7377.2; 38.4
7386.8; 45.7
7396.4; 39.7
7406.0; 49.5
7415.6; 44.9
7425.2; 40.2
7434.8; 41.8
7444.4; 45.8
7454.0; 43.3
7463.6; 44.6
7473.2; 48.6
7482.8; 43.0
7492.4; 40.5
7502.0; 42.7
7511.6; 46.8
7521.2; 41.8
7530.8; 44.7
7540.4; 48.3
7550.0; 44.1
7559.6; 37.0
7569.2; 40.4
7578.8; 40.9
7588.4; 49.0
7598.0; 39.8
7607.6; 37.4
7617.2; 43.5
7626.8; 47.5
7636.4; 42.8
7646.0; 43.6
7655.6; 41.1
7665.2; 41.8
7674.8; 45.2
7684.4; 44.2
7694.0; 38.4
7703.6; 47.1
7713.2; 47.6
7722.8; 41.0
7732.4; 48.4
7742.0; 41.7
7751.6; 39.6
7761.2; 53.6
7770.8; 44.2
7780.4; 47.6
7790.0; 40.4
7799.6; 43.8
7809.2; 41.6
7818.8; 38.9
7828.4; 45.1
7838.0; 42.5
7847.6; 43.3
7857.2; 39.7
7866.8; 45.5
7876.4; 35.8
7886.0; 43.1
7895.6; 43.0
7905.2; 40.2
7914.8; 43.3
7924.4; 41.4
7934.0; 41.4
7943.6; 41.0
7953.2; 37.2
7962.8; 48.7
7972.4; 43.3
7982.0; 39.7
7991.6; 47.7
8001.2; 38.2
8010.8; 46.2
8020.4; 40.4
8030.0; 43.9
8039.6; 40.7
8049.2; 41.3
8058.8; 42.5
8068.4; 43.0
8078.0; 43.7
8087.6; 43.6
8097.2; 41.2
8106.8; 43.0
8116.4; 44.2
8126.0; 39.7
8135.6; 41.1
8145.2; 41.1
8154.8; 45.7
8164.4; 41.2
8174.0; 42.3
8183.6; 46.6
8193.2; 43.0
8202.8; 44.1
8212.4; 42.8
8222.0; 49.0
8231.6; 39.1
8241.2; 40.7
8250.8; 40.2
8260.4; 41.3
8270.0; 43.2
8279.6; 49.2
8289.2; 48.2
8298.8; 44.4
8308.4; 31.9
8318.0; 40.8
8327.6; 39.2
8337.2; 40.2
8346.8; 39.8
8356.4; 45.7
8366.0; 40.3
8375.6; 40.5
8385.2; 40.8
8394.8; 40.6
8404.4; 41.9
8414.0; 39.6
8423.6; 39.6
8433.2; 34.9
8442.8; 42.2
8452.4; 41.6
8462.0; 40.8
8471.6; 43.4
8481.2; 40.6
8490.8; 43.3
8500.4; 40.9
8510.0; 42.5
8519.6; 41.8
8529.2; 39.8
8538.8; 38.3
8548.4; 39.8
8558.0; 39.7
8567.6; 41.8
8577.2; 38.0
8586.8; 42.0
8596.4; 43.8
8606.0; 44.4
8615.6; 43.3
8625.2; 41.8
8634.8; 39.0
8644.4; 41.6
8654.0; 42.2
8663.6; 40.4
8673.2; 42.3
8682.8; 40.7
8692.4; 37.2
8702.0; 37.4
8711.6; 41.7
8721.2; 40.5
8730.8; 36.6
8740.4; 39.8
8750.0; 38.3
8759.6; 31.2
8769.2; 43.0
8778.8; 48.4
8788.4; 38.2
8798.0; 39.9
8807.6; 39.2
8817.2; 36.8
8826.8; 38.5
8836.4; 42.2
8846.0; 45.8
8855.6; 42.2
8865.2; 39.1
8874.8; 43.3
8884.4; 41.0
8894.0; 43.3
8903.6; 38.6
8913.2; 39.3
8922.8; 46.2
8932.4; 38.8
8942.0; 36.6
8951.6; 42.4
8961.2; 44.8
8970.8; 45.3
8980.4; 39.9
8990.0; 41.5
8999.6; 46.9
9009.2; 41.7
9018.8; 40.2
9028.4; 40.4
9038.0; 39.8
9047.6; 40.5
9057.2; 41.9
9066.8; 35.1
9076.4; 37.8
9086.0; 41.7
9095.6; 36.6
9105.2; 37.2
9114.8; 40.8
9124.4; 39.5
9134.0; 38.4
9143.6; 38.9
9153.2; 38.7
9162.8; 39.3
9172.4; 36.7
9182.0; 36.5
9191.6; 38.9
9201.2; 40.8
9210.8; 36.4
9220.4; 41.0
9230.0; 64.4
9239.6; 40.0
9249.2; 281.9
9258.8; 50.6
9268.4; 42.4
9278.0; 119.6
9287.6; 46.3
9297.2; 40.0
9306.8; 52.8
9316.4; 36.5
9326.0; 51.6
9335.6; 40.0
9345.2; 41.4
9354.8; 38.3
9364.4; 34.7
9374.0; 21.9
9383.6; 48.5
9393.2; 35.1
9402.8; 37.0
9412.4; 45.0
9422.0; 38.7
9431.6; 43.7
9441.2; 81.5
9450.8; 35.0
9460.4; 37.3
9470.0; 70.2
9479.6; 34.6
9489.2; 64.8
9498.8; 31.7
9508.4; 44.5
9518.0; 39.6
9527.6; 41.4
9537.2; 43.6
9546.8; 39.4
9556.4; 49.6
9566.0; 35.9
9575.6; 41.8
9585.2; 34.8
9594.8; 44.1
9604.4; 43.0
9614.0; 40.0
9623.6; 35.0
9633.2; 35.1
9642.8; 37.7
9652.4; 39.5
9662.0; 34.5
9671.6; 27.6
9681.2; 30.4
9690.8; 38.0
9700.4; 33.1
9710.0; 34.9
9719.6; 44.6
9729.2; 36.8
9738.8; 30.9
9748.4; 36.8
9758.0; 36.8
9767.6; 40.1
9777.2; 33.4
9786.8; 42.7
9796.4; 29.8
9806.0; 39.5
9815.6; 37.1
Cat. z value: 0.41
